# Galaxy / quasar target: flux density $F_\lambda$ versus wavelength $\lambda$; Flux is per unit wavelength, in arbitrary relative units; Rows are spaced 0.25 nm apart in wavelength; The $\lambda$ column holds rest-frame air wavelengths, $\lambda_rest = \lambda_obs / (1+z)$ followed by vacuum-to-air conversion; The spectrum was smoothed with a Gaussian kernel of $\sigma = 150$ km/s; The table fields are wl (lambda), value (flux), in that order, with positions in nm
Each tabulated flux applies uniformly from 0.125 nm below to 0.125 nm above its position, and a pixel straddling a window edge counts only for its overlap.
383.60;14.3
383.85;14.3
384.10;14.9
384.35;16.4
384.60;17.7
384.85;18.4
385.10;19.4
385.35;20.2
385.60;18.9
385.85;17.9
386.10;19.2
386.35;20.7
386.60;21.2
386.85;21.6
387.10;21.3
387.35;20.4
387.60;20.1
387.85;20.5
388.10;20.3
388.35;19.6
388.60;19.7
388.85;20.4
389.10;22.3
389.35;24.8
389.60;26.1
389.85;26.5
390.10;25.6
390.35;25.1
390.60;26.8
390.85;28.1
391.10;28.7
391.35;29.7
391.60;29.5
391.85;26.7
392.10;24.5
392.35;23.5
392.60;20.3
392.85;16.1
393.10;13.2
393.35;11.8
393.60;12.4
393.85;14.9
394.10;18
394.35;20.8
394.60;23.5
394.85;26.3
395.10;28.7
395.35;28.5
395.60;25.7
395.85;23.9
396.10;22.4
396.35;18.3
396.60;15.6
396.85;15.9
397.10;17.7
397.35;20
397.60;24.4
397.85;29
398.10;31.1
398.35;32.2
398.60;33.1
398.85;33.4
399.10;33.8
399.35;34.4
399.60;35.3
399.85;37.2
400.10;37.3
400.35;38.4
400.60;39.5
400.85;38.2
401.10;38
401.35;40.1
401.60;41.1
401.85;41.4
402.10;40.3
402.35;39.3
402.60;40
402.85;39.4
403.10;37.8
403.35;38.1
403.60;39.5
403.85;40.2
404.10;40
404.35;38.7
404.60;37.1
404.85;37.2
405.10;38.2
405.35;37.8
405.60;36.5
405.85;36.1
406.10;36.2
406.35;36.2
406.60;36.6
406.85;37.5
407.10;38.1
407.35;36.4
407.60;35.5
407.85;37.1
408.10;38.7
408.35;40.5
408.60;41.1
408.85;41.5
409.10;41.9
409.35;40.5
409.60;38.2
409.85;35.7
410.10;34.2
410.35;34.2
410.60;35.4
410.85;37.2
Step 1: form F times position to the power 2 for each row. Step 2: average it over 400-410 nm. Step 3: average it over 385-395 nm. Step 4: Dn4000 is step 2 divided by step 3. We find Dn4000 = 1.9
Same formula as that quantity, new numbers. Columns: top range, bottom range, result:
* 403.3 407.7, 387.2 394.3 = 1.84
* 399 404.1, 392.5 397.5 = 2.02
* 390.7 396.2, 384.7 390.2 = 1.10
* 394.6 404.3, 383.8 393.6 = 1.61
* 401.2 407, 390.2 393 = 1.62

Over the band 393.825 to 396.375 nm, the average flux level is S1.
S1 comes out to 23.3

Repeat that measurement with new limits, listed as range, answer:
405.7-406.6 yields 36.2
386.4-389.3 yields 20.8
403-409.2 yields 38.2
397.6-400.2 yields 33.2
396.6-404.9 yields 34.8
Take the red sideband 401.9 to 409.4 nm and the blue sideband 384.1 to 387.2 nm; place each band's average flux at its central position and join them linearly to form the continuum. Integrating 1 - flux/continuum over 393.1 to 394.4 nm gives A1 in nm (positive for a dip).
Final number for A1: 0.58 nm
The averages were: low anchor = 19.2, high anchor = 38.5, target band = 15.1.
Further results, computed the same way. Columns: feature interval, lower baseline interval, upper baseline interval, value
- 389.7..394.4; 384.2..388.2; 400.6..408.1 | 0.557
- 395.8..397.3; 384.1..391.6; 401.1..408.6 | 0.571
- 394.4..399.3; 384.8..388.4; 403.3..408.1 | 0.662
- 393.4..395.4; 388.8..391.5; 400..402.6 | 0.657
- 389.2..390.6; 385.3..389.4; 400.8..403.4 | -0.113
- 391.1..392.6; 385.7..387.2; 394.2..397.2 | -0.348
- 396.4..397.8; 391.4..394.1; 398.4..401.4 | 0.499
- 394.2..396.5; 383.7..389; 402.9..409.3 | 0.310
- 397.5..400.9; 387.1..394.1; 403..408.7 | -0.332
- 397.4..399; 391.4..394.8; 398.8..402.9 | 0.096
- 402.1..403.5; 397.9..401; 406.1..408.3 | -0.118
